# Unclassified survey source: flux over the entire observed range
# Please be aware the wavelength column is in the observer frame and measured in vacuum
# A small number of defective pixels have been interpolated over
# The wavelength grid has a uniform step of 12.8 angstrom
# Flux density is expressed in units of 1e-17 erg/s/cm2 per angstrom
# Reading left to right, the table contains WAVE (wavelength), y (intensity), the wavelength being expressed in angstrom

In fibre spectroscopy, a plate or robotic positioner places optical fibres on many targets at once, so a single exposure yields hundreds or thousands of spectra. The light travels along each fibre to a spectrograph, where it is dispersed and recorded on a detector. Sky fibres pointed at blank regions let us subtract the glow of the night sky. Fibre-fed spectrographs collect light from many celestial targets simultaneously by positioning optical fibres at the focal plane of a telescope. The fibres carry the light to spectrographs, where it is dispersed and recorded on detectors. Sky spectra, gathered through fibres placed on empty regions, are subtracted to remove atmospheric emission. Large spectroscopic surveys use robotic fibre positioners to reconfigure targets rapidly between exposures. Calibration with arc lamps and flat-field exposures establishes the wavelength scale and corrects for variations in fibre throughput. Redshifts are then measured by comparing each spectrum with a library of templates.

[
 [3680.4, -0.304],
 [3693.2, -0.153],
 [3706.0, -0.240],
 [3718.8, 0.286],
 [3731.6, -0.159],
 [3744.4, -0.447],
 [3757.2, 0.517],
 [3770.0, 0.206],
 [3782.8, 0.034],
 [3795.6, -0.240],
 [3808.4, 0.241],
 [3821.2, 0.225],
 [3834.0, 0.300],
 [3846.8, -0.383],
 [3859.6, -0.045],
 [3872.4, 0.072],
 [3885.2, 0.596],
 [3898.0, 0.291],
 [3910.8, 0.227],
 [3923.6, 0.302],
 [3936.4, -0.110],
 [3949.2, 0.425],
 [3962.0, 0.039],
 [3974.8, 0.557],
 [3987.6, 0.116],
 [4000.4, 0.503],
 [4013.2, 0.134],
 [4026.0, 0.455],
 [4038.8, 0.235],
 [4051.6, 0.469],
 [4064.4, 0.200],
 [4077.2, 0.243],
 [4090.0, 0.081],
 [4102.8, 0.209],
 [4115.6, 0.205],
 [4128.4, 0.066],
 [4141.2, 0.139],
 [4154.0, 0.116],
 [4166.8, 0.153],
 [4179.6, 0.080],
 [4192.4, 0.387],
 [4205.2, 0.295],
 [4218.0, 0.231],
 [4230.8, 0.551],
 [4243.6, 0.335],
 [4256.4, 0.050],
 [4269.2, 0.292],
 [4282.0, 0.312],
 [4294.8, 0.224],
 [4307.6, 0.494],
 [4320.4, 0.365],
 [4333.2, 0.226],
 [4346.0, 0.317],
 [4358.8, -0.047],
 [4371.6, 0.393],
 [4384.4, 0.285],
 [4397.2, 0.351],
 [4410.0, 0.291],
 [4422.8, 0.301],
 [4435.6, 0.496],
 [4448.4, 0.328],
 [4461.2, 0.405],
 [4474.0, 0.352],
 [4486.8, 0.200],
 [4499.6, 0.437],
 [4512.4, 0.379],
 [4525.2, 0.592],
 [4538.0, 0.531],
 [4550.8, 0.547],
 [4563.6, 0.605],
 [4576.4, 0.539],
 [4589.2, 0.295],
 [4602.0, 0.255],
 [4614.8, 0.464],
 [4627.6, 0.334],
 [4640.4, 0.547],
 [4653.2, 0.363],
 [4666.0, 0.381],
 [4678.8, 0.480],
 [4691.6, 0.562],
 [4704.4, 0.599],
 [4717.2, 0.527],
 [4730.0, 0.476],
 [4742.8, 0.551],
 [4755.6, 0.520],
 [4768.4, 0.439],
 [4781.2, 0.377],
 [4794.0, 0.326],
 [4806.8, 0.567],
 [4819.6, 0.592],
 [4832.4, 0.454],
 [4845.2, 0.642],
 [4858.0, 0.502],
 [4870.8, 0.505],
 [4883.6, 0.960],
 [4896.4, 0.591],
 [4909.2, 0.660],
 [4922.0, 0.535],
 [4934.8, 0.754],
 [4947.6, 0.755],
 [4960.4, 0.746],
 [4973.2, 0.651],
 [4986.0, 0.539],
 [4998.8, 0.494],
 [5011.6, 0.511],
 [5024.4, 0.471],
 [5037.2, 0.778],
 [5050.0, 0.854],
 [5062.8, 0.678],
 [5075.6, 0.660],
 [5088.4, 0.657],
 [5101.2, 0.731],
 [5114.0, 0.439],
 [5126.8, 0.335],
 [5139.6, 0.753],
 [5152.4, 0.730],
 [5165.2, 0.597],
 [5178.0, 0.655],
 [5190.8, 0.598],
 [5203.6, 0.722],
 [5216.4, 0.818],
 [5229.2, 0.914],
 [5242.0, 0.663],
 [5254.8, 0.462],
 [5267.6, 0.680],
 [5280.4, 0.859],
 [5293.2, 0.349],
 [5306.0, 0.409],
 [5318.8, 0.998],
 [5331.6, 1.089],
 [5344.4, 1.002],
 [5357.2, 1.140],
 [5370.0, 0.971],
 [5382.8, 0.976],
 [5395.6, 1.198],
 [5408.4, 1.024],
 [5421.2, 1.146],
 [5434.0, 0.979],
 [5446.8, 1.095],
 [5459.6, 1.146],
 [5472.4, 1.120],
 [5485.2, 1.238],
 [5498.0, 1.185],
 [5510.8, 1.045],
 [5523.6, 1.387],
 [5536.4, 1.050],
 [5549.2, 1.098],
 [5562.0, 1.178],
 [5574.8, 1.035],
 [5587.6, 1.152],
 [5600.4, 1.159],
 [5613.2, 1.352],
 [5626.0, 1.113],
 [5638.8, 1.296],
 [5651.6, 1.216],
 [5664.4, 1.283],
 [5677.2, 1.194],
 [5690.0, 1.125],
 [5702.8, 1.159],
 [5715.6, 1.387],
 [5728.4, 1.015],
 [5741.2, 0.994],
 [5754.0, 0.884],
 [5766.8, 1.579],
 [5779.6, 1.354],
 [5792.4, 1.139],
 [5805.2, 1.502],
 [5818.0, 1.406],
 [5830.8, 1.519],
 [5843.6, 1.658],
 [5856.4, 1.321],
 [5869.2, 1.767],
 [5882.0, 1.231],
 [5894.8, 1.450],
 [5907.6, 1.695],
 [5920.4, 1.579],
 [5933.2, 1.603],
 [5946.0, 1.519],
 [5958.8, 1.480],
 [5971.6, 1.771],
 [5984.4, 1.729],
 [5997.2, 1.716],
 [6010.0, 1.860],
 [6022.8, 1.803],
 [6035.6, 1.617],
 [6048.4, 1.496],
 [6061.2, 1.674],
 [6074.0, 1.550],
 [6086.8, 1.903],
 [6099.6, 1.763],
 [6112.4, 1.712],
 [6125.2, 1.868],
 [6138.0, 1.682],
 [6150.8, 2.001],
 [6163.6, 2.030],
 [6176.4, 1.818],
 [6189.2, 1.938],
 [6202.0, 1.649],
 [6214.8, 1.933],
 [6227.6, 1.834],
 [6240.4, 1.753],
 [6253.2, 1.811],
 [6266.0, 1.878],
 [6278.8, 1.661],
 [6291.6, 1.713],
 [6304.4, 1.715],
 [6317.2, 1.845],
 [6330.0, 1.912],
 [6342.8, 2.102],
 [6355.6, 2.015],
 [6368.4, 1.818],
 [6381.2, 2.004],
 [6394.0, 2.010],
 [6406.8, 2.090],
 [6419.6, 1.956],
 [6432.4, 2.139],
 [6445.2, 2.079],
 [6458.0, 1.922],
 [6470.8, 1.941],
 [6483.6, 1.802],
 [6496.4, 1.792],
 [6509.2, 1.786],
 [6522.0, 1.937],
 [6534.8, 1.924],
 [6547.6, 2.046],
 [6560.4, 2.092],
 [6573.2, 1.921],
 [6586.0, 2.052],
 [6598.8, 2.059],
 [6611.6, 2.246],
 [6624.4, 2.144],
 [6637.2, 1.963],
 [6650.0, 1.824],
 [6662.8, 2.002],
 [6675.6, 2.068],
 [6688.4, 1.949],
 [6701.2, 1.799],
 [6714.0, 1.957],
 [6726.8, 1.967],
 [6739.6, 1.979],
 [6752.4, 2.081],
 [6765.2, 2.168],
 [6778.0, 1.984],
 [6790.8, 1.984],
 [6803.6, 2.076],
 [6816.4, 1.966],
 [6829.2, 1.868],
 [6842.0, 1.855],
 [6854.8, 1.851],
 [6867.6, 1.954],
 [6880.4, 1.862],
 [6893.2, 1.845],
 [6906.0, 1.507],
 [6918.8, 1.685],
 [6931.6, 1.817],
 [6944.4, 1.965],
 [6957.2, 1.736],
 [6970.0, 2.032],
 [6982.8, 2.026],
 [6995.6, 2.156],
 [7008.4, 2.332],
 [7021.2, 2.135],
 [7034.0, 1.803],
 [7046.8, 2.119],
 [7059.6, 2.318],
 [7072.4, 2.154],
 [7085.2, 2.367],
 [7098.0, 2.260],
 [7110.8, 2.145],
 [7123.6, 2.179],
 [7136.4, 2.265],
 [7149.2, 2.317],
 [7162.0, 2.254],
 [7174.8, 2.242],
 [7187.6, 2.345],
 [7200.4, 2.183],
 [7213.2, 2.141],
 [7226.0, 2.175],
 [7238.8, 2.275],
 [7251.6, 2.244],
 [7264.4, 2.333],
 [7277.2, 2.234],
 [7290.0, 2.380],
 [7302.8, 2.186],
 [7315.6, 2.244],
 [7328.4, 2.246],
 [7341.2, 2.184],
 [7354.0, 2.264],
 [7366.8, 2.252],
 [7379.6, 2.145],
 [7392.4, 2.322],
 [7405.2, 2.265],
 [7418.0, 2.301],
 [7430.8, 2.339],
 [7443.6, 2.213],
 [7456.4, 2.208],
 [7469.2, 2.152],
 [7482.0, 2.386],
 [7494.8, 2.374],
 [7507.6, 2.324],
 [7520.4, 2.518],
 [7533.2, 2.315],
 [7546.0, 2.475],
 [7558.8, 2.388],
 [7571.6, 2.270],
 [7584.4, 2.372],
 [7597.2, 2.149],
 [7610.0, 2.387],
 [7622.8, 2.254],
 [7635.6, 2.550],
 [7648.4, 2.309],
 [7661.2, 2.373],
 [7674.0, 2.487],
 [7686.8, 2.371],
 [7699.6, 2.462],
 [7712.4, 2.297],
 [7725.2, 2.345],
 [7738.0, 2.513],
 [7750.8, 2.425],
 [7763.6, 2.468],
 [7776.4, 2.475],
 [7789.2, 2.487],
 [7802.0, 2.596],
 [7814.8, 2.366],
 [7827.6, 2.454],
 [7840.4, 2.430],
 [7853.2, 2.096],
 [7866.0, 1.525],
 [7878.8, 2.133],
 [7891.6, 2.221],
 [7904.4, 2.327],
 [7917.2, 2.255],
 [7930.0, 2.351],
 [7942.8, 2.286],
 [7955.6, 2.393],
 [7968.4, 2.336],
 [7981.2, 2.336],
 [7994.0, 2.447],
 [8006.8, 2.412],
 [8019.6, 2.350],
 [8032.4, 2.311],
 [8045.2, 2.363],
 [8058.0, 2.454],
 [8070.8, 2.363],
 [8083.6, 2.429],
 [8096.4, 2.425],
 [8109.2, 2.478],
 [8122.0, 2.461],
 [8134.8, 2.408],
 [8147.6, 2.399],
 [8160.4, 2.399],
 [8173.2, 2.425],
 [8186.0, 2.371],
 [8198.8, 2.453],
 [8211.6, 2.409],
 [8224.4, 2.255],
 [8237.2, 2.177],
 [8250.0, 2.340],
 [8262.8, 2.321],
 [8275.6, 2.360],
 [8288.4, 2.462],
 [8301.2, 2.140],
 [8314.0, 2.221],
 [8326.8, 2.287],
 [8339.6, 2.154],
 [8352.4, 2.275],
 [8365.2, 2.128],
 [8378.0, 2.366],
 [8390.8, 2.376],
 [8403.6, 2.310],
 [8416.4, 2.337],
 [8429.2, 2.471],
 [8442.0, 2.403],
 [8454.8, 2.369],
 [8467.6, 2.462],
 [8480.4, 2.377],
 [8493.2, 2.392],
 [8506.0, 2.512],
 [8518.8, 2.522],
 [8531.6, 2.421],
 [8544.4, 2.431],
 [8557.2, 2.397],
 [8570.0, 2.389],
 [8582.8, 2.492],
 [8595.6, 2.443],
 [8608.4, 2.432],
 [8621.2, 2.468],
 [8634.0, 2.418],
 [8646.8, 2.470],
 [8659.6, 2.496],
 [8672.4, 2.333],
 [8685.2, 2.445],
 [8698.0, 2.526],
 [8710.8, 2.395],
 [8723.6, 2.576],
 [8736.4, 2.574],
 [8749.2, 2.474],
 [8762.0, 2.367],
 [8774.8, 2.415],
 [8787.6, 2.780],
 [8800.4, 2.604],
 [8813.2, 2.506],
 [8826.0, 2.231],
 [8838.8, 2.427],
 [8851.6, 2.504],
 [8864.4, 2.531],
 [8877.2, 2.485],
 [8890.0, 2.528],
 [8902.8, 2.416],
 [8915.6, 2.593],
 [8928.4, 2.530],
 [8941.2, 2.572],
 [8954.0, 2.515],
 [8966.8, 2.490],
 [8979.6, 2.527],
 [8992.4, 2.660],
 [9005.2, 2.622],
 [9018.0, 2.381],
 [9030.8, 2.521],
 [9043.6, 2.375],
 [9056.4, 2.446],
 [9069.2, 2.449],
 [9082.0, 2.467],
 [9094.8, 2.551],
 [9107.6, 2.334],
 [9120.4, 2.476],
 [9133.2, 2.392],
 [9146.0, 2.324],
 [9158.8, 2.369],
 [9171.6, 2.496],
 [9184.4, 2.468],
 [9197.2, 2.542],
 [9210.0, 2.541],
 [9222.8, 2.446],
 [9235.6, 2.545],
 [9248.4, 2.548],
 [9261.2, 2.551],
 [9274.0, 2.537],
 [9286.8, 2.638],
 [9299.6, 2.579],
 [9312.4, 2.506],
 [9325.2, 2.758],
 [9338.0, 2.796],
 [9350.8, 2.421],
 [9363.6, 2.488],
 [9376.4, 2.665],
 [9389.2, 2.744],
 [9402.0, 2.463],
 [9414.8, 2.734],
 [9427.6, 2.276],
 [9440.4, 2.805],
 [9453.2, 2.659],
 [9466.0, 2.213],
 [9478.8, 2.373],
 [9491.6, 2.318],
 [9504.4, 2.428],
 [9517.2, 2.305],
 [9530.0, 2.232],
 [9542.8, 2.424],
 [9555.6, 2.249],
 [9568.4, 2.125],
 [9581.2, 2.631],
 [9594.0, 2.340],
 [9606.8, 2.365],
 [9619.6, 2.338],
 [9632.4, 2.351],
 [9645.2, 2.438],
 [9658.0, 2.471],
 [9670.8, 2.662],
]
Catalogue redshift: 0.335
